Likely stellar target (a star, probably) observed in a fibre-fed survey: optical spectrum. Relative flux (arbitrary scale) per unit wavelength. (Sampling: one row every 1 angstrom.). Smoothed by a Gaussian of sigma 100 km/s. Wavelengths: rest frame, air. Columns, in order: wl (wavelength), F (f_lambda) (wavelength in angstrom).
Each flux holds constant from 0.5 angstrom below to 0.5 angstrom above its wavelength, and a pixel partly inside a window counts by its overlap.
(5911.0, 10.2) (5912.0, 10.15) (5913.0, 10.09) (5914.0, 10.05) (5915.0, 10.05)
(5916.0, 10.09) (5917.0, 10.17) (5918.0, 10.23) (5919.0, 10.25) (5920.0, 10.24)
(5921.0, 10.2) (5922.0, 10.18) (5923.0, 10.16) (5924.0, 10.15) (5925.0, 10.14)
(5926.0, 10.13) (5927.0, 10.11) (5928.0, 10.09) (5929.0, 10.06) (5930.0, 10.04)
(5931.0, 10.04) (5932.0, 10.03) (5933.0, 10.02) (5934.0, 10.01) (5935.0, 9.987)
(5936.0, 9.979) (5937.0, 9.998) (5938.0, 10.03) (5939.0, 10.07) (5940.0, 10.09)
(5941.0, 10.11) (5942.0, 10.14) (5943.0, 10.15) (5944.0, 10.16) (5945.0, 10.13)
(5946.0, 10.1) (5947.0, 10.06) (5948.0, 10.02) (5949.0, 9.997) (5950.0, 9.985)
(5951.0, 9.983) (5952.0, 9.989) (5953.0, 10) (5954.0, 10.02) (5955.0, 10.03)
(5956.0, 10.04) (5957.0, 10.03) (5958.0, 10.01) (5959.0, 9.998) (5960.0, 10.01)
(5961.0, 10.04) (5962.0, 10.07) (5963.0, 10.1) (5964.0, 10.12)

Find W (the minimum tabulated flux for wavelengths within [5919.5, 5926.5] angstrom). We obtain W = 10.13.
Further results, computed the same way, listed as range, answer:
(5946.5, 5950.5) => 9.985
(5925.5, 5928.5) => 10.09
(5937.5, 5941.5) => 10.03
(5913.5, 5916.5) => 10.05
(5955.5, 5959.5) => 9.998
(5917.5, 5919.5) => 10.23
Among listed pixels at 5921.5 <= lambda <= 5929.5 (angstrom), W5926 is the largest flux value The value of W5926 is 10.18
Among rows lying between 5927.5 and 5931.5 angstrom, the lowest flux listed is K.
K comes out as 10.04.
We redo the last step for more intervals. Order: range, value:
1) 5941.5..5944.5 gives 10.14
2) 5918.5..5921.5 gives 10.2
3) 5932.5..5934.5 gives 10.01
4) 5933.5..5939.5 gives 9.979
